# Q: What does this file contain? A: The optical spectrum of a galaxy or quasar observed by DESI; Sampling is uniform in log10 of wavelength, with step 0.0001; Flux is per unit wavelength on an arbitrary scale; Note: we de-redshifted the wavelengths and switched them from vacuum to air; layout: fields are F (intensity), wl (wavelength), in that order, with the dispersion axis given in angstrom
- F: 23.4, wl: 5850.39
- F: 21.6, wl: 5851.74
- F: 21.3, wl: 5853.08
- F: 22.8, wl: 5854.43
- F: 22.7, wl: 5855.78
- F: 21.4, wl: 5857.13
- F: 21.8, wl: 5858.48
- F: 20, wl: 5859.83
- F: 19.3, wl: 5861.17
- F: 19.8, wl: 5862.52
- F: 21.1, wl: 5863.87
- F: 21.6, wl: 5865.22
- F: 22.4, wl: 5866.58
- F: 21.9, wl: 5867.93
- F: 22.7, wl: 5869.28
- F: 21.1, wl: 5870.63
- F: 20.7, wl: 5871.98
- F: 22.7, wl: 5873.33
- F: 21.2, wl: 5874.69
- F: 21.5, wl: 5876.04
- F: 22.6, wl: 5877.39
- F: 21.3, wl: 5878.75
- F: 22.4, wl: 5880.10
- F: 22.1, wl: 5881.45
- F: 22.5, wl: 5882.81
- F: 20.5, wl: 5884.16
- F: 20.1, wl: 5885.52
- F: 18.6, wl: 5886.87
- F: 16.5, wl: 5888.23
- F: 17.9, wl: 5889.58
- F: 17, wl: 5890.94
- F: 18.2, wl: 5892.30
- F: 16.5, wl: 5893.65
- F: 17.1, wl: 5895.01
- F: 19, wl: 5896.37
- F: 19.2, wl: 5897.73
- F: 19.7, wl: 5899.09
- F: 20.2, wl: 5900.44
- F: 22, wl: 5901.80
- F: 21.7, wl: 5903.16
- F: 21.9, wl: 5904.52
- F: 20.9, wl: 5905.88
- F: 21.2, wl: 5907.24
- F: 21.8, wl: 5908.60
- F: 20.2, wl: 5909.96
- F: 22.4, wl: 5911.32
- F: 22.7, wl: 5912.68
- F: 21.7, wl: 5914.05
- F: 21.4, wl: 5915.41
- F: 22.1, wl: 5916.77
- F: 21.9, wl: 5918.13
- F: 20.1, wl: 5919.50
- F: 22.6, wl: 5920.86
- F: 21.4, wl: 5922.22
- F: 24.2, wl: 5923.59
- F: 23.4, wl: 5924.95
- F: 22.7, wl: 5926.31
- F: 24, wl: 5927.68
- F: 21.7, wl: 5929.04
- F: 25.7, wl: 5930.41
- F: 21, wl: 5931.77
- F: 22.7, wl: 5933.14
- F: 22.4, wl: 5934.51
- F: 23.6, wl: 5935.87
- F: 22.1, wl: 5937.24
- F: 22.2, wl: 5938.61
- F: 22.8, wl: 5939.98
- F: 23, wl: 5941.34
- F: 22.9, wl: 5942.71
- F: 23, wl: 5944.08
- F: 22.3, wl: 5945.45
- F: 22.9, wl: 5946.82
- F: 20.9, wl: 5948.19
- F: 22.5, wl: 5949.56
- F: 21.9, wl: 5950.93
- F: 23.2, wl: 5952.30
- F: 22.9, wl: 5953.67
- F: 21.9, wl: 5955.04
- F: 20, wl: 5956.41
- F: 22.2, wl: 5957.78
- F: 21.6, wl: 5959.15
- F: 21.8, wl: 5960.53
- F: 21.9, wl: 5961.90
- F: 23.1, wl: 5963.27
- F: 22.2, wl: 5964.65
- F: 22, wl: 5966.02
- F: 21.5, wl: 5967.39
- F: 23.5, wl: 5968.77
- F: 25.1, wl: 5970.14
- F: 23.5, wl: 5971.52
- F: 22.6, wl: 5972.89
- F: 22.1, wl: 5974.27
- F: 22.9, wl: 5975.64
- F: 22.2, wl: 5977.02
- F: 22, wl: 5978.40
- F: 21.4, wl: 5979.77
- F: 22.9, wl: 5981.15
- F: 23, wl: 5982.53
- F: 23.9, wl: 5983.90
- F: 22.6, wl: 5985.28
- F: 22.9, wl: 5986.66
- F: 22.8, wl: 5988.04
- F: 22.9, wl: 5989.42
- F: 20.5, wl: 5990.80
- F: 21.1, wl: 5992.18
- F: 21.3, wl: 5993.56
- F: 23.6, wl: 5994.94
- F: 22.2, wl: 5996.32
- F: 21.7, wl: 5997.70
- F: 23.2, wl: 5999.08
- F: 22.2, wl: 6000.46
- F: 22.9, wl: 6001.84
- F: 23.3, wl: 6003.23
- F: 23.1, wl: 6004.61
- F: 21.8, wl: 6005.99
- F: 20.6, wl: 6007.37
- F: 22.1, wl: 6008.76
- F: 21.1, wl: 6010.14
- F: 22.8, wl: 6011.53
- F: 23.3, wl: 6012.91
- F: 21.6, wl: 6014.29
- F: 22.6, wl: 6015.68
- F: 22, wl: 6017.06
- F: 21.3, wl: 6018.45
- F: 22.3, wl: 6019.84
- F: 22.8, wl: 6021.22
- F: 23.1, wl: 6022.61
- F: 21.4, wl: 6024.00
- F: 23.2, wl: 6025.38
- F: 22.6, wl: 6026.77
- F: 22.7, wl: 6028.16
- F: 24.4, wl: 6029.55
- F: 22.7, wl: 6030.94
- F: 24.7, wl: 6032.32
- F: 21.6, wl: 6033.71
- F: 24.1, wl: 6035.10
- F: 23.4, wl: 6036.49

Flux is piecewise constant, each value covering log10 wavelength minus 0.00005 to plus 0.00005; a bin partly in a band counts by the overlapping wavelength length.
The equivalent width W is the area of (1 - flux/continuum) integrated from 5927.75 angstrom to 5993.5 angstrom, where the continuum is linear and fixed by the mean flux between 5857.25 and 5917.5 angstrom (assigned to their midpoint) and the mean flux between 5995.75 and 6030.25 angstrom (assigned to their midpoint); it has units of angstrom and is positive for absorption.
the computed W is -2.4 angstrom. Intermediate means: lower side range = 20.7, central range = 22.5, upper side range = 22.4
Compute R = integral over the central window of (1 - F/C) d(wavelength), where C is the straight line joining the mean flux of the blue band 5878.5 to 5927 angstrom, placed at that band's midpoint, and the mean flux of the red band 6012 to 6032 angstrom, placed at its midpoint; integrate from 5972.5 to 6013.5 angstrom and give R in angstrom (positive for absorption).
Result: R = -0.4 angstrom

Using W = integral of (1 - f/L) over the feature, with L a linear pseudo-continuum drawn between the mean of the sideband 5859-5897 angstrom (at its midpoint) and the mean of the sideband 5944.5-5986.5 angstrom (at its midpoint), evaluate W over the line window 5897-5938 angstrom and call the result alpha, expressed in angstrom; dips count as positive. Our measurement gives -1.3 angstrom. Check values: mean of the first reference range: 20.3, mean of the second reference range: 22.4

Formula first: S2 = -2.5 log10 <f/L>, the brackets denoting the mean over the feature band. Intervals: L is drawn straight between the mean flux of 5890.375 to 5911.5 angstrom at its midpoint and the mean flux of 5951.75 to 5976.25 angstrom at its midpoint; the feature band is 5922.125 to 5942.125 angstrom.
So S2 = -0.09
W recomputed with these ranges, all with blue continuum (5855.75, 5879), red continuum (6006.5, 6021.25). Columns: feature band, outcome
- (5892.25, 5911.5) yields 1.3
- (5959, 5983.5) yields -0.8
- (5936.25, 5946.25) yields -0.4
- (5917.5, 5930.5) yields -0.6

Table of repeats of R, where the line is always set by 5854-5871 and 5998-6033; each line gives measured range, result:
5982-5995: 0.0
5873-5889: 0.5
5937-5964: -0.2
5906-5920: 0.2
